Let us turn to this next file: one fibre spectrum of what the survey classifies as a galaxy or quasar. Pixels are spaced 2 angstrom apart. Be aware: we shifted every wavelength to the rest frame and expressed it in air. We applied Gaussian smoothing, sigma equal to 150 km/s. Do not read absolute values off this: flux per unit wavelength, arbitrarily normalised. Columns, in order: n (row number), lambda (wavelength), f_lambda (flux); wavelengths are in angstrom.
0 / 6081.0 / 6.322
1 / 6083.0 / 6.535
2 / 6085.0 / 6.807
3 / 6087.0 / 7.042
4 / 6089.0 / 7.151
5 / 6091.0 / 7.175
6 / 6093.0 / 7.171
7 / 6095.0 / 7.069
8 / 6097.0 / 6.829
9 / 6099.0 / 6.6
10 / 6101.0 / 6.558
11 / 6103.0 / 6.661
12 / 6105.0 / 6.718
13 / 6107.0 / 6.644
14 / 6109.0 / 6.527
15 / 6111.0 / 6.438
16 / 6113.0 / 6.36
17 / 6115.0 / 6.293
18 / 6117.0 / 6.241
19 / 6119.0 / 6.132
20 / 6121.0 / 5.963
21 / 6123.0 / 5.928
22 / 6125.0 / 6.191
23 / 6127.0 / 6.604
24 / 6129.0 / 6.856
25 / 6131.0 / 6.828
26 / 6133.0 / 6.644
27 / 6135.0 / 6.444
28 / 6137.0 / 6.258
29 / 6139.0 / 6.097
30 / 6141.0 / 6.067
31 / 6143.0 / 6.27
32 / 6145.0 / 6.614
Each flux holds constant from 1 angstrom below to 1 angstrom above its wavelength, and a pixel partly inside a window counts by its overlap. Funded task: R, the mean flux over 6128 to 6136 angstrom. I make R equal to 6.69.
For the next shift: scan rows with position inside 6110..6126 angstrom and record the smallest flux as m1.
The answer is 5.928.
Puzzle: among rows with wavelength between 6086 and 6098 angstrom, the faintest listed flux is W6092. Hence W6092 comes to 6.829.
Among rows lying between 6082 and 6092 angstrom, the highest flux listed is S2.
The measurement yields 7.175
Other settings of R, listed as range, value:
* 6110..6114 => 6.4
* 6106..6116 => 6.45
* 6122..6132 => 6.48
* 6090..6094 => 7.17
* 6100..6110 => 6.62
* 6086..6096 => 7.12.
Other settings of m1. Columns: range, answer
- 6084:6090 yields 6.807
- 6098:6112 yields 6.438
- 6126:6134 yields 6.604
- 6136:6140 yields 6.097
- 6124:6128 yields 6.191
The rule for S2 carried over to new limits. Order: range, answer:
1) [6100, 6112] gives 6.718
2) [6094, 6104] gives 7.069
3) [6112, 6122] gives 6.36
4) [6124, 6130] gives 6.856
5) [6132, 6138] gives 6.644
